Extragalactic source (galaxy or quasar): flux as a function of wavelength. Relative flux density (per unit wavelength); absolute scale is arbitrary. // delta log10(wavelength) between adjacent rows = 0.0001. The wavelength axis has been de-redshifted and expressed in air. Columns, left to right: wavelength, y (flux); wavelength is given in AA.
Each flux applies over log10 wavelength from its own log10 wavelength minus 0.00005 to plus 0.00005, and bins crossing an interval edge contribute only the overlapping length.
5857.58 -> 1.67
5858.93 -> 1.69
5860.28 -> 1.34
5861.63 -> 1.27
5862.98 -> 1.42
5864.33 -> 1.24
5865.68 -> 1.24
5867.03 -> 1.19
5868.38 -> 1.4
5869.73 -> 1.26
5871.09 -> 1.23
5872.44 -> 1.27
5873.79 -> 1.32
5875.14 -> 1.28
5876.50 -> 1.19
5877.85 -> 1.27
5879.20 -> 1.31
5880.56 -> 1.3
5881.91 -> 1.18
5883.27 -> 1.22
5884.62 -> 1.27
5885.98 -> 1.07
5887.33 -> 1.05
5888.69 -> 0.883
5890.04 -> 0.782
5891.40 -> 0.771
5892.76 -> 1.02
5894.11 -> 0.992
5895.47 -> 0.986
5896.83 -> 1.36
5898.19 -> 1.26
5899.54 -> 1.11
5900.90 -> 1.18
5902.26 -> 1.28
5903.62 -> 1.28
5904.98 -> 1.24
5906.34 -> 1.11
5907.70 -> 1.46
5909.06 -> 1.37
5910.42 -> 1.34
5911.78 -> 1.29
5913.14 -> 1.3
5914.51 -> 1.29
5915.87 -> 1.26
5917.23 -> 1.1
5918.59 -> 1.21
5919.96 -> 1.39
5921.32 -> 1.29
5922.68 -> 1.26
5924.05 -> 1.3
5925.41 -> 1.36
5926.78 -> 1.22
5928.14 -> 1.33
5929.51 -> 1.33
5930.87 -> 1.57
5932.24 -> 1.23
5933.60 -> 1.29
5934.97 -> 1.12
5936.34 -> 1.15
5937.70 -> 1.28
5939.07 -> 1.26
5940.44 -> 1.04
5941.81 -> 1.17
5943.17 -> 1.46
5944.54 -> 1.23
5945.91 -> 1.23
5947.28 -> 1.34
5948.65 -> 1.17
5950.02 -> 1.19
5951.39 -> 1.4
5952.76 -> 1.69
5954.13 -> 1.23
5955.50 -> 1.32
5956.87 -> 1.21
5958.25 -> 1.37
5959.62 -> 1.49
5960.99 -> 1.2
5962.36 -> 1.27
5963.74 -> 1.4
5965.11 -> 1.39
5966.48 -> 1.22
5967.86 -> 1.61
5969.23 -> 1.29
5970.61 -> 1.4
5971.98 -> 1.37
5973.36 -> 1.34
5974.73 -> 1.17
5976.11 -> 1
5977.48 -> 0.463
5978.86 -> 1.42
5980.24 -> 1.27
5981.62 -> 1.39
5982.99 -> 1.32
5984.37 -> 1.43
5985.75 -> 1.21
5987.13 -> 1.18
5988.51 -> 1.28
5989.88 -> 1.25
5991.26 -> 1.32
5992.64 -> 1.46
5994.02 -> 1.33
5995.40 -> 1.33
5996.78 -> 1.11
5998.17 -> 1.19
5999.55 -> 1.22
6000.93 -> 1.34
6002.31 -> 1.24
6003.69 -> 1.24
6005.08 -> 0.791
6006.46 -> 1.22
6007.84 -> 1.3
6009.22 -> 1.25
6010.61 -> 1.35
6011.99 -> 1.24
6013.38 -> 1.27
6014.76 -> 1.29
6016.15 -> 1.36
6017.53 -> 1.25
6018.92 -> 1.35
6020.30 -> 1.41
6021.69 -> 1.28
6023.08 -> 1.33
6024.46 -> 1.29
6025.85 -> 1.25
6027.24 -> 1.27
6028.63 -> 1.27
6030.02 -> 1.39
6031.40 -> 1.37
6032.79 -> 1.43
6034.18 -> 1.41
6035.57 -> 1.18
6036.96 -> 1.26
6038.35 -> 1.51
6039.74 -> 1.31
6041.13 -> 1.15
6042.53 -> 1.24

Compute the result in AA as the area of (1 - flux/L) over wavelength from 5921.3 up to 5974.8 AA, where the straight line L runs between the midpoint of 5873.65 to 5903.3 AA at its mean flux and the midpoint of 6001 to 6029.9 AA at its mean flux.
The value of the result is -4.81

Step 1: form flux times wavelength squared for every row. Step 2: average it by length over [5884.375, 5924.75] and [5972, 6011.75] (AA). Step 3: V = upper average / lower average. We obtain 1.1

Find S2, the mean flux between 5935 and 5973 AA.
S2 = 1.31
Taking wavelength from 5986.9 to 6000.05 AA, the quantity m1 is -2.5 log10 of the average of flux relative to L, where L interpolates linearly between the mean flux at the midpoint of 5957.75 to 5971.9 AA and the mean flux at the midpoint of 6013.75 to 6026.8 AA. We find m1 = 0.06 mag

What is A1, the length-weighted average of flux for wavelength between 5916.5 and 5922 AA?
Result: 1.25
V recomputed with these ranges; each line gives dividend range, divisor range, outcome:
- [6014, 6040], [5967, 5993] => 1.06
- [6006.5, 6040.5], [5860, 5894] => 1.17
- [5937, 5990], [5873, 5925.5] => 1.09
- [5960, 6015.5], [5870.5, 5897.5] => 1.15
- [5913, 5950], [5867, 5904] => 1.10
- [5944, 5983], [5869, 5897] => 1.16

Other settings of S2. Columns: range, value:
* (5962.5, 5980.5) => 1.26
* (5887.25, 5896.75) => 0.946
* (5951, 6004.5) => 1.29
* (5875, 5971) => 1.25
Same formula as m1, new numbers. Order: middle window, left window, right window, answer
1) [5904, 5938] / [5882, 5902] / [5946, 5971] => -0.082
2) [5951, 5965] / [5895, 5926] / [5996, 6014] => -0.101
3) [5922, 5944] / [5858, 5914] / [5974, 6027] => -0.035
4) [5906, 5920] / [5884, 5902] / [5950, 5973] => -0.121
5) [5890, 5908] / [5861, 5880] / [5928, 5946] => 0.122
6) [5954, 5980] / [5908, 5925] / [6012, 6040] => 0.027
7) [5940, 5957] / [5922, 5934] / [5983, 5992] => 0.016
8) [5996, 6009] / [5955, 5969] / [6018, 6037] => 0.125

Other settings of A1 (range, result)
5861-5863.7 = 1.34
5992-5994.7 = 1.39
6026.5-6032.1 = 1.32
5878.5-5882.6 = 1.26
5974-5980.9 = 1.07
